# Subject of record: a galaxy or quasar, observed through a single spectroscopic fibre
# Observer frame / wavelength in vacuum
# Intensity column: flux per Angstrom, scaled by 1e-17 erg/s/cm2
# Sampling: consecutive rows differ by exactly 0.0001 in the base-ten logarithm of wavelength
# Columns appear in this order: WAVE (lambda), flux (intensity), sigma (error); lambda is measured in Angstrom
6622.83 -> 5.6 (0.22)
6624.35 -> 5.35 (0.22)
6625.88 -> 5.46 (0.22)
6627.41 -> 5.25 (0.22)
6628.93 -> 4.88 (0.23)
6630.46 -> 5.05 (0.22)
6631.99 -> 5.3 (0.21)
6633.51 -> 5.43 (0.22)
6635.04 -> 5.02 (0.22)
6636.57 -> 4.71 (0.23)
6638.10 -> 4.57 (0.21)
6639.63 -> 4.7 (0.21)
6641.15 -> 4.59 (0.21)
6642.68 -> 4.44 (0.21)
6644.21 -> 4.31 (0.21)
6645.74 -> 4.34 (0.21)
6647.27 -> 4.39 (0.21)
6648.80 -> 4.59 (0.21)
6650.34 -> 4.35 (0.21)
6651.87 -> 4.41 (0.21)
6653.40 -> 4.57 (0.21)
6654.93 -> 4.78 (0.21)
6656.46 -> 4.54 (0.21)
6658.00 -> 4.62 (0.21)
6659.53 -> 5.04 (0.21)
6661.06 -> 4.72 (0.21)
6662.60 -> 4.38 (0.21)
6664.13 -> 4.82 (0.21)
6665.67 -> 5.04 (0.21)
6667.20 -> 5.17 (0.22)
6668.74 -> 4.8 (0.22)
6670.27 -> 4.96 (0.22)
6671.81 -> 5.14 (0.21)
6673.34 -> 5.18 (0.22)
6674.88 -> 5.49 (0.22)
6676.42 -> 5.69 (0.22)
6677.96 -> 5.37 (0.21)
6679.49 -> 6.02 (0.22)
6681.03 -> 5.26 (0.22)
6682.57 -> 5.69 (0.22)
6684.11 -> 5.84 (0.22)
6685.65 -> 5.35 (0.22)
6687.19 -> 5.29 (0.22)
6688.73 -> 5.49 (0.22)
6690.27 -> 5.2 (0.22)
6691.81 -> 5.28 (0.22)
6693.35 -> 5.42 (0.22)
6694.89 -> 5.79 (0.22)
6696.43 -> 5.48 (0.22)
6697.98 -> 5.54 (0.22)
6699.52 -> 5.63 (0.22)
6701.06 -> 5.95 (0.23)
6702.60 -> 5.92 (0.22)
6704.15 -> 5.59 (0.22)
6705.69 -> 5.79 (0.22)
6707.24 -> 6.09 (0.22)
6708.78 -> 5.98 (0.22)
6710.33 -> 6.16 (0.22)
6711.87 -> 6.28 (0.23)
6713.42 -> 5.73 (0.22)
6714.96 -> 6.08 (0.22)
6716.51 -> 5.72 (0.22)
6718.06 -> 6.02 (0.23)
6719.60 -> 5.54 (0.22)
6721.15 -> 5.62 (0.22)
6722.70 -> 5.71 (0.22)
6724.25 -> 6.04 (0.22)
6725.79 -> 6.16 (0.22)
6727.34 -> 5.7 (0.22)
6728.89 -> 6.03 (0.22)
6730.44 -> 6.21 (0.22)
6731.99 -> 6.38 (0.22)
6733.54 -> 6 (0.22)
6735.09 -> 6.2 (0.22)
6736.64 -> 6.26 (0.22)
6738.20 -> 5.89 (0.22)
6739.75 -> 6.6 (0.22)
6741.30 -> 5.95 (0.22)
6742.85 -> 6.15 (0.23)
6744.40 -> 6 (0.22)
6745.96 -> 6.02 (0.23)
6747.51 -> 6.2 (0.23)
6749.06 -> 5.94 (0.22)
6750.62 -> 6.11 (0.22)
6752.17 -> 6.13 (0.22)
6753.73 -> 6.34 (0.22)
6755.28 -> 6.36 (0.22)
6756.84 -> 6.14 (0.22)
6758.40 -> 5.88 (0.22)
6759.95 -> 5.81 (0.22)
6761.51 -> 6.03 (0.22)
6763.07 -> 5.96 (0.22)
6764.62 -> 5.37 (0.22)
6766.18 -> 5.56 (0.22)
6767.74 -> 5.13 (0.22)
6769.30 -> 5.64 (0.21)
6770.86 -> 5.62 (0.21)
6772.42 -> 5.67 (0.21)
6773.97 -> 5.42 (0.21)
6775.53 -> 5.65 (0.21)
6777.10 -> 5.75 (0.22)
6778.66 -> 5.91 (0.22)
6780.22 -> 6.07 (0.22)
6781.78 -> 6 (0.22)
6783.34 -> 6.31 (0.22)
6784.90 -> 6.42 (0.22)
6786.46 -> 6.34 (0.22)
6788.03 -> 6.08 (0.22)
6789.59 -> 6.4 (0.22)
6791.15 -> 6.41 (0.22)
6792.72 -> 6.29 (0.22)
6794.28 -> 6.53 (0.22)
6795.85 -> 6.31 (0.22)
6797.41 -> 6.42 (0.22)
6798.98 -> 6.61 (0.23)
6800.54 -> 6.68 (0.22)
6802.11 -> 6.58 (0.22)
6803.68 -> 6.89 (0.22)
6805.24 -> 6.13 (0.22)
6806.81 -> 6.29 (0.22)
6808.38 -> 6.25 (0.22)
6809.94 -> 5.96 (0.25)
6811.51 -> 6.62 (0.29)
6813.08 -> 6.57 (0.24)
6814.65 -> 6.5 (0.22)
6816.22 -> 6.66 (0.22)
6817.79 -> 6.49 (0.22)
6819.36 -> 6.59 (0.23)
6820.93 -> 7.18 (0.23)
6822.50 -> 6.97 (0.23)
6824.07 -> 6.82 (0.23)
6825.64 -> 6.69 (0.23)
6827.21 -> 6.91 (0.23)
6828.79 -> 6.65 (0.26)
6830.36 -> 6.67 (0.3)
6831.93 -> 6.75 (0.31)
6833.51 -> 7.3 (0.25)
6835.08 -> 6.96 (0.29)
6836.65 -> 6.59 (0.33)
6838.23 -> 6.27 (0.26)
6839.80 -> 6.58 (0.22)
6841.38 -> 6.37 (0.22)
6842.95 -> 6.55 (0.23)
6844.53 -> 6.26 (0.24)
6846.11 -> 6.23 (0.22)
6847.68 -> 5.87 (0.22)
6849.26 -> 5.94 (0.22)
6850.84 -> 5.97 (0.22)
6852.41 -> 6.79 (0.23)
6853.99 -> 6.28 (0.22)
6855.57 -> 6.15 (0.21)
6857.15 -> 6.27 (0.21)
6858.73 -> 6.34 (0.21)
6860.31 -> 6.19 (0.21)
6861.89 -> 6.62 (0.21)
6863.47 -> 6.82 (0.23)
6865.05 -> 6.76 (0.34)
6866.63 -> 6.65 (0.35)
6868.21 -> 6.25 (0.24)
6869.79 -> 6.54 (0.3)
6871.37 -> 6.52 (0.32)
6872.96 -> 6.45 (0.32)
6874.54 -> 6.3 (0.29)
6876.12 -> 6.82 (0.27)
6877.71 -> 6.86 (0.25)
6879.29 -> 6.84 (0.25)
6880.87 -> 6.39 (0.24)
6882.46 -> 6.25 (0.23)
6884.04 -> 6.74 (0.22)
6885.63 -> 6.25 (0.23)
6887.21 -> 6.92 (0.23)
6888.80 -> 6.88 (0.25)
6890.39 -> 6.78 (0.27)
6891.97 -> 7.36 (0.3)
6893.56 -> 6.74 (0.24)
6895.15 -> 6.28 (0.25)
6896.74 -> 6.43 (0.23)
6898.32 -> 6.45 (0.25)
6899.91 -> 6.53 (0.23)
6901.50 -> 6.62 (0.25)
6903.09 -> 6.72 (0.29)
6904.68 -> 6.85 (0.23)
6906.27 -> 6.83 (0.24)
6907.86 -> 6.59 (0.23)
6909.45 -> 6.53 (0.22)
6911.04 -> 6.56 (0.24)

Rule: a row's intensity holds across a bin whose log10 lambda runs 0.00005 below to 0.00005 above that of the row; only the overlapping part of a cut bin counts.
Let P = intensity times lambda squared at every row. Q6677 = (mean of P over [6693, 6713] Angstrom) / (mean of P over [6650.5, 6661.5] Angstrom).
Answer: 1.27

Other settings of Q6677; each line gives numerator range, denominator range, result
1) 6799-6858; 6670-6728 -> 1.19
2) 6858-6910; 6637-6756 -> 1.27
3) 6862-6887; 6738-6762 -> 1.12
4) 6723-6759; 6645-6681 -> 1.28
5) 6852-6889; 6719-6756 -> 1.12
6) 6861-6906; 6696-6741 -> 1.17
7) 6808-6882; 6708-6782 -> 1.13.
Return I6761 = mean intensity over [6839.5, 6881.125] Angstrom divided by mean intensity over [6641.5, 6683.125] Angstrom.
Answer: 1.32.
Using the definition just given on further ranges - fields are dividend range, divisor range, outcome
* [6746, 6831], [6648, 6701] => 1.21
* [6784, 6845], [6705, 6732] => 1.10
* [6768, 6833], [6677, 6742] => 1.09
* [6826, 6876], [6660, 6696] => 1.23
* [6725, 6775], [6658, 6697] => 1.13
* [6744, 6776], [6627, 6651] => 1.24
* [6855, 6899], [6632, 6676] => 1.38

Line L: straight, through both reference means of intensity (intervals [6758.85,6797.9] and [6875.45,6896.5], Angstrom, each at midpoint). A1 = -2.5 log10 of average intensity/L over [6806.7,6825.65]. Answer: -0.06 mag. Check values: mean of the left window 5.96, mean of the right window 6.69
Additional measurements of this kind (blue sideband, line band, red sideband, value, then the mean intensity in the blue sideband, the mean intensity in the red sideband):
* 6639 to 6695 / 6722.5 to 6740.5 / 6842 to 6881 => -0.12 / 4.99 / 6.43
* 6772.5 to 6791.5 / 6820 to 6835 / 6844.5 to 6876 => -0.11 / 6.04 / 6.37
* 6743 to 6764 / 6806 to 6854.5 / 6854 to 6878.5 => -0.03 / 6.07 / 6.49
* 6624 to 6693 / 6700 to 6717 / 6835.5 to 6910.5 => -0.11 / 5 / 6.52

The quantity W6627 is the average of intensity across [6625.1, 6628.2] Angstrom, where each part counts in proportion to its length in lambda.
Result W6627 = 5.35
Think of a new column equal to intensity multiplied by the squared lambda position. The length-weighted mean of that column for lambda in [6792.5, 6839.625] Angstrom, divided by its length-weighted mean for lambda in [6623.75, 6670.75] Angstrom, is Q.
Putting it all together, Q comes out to 1.45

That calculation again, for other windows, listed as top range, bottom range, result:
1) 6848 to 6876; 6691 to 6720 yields 1.16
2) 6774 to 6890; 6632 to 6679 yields 1.41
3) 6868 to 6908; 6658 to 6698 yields 1.34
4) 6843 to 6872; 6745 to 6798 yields 1.09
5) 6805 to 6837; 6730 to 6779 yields 1.14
